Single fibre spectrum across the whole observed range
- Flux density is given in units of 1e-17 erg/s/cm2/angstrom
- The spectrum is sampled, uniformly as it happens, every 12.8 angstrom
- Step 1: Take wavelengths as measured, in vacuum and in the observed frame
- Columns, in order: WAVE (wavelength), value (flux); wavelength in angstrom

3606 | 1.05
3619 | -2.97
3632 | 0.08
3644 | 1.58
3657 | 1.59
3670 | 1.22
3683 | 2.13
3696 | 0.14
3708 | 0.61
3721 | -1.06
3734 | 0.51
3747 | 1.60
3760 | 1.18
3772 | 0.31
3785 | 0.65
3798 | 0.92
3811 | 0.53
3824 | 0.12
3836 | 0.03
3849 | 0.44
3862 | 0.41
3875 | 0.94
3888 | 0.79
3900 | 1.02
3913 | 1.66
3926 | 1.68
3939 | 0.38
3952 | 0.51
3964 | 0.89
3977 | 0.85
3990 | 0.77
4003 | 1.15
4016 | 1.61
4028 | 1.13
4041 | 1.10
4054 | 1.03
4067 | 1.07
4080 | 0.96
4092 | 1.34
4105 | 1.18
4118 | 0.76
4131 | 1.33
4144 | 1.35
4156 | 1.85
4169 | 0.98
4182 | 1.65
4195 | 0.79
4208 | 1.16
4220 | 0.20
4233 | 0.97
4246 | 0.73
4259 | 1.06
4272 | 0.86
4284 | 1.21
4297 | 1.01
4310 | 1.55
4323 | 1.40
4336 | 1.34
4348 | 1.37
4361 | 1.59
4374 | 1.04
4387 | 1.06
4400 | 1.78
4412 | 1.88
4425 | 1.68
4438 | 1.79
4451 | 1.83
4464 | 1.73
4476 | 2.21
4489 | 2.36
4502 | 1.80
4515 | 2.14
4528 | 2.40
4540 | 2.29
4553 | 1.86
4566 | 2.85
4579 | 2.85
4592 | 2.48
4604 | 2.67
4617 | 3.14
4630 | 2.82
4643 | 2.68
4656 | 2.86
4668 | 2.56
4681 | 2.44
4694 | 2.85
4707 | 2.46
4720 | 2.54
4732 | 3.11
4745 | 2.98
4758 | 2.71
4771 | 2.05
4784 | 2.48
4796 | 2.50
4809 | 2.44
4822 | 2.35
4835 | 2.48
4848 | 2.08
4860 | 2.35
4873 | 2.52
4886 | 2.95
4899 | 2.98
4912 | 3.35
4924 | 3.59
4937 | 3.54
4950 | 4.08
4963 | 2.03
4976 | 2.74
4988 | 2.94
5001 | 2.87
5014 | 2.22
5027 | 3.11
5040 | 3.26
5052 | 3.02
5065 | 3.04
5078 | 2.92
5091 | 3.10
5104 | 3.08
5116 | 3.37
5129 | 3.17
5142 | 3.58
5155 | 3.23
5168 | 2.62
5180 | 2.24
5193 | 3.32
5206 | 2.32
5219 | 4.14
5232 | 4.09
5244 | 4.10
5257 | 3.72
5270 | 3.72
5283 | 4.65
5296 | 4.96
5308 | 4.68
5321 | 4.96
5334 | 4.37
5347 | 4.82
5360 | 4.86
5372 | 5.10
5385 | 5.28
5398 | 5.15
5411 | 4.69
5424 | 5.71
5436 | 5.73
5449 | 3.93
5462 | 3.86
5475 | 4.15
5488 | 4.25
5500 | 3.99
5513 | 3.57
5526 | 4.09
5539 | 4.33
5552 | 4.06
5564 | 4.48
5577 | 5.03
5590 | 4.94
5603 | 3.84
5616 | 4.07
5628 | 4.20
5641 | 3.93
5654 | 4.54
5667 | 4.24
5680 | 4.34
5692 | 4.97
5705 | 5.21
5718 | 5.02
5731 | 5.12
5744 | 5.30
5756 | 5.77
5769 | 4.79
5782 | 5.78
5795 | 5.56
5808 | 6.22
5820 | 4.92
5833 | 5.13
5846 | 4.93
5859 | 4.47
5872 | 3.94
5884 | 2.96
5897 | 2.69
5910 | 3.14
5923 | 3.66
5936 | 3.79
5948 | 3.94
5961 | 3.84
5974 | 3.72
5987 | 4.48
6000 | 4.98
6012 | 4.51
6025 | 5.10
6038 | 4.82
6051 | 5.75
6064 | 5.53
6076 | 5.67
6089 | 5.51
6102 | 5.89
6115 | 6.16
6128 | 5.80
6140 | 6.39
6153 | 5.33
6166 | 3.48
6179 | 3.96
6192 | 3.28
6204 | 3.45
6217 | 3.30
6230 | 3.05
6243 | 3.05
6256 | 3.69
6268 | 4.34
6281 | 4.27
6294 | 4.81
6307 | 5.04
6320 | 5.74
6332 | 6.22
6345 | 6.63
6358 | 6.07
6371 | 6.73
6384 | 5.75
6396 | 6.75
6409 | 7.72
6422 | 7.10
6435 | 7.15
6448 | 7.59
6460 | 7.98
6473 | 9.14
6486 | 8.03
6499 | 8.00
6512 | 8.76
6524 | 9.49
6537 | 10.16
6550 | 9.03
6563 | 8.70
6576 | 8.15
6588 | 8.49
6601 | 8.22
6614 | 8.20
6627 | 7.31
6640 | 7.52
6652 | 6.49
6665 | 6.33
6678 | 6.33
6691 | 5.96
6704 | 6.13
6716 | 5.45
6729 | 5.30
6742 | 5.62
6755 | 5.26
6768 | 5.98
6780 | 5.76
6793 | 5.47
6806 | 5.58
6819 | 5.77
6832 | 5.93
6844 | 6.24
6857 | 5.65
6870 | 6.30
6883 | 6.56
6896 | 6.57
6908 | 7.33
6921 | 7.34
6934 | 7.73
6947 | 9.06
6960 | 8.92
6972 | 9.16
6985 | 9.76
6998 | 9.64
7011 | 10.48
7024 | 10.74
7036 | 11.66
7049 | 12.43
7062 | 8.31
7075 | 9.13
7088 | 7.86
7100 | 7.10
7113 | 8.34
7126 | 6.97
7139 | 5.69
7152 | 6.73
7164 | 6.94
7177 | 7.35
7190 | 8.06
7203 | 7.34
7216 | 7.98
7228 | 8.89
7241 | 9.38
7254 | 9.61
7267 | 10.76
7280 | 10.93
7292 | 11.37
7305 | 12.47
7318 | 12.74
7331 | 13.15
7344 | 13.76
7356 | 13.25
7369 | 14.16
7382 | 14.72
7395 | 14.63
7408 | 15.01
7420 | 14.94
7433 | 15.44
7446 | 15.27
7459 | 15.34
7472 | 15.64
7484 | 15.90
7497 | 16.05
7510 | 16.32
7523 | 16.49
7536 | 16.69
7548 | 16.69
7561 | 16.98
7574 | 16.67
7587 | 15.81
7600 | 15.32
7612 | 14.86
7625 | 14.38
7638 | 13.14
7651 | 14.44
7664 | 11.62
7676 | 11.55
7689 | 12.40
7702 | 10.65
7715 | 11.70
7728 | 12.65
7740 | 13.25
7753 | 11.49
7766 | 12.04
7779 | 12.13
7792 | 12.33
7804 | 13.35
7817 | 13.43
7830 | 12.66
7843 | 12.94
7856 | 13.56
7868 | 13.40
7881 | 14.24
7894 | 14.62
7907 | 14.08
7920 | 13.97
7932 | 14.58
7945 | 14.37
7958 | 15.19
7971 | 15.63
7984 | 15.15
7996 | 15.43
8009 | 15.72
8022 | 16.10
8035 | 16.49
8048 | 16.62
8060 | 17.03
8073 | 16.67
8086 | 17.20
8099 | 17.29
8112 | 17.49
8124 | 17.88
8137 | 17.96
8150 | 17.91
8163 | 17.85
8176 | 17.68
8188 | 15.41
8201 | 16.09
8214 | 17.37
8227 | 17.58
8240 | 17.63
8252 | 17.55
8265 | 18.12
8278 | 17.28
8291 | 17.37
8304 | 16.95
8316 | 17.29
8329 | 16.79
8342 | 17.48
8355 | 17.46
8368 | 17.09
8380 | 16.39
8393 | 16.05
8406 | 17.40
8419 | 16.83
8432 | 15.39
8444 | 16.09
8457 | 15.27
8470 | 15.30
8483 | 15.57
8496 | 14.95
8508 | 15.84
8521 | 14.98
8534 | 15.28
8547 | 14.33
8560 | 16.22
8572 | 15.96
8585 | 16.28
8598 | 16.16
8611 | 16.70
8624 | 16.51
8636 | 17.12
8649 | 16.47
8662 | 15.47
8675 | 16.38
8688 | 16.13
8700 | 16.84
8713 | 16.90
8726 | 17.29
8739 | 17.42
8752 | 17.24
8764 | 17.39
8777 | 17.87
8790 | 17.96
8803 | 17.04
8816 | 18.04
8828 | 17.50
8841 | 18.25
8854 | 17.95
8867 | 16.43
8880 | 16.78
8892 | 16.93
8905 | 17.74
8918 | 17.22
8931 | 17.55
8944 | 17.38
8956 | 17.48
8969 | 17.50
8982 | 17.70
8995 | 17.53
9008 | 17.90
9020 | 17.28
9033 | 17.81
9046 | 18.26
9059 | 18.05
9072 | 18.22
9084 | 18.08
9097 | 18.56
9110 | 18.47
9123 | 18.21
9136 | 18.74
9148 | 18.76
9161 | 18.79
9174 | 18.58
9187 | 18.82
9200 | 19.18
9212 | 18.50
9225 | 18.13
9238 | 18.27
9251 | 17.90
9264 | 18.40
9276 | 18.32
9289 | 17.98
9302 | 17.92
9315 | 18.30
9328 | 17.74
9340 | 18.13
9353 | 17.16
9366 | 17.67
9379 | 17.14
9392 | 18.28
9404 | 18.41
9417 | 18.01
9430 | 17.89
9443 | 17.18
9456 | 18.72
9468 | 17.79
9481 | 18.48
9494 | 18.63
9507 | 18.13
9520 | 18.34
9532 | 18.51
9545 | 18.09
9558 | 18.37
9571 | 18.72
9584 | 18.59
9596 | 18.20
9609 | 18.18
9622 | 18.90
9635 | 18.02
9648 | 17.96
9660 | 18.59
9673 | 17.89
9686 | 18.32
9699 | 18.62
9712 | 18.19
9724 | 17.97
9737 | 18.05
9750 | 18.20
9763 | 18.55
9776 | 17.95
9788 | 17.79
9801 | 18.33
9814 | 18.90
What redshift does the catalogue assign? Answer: 0.00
